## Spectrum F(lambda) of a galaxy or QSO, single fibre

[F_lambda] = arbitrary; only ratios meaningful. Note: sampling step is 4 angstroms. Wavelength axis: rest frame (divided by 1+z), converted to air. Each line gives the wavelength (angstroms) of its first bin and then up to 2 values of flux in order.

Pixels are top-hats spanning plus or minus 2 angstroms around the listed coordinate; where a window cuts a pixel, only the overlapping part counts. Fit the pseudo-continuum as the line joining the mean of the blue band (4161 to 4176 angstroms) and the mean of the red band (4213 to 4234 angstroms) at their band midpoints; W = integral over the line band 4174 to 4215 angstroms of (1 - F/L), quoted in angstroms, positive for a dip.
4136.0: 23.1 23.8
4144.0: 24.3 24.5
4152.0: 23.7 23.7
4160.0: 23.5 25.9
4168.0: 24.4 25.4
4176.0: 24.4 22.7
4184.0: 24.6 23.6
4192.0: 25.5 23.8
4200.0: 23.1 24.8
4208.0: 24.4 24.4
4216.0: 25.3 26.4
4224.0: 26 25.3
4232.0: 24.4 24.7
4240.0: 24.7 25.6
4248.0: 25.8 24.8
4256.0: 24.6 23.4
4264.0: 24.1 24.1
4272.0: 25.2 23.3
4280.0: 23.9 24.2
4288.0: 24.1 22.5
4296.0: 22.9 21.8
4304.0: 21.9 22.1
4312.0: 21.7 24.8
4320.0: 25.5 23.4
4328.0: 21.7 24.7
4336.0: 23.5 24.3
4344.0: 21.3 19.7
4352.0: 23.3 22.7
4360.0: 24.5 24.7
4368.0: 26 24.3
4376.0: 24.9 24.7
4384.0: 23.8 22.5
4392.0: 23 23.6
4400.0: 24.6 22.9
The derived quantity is 1.7 angstroms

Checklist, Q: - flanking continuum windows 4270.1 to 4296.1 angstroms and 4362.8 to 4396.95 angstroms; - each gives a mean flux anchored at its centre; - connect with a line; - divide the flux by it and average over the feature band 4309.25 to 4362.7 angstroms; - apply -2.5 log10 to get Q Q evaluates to 0.04 mag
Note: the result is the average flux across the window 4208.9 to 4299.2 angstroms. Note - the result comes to 24.5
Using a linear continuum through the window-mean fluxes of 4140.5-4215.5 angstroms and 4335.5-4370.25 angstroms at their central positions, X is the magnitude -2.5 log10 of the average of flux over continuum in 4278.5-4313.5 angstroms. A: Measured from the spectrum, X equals 0.04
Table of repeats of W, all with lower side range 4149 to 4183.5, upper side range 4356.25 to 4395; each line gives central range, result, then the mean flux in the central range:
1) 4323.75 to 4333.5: 0.41 angstroms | 23.2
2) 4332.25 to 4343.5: 0.24 angstroms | 23.7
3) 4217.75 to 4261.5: -1.57 angstroms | 25.1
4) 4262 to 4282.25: 0.07 angstroms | 24.1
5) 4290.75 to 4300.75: 0.72 angstroms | 22.5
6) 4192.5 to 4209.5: 0.06 angstroms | 24.1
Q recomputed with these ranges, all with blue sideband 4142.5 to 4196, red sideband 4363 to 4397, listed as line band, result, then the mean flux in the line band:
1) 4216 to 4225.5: -0.076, 26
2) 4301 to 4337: 0.046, 23.2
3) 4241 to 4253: -0.050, 25.4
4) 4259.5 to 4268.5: 0.015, 23.9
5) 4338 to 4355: 0.094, 22.2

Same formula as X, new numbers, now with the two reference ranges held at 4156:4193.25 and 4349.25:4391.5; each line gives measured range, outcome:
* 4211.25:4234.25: -0.05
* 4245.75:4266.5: -0.01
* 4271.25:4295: 0.02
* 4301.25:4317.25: 0.08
